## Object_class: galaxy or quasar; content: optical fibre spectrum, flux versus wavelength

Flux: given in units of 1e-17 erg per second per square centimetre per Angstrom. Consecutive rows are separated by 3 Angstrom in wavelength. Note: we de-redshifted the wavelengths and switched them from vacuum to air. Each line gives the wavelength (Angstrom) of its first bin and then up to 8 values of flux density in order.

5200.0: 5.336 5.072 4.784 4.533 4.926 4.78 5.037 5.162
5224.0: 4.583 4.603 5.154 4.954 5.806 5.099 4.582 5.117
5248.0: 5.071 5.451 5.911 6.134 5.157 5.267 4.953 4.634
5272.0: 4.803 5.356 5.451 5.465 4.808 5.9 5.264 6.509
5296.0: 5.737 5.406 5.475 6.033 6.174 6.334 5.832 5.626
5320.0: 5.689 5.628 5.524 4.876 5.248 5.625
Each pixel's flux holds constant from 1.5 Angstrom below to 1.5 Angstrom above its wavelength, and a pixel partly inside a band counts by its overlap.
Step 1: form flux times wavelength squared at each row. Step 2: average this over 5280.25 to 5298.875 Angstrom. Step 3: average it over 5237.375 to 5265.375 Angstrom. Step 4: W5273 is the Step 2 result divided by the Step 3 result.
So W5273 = 1.1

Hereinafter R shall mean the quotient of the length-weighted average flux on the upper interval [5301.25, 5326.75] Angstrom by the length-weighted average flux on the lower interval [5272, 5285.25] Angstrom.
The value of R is 1.12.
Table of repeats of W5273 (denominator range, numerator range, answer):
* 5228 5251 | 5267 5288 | 1.03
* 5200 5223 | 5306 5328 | 1.23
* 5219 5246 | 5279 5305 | 1.14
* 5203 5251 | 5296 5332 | 1.18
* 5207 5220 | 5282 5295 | 1.20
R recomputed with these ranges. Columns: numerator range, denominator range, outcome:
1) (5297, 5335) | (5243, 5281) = 1.07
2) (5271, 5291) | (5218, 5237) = 1.06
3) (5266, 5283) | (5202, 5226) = 1.05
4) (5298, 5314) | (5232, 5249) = 1.15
